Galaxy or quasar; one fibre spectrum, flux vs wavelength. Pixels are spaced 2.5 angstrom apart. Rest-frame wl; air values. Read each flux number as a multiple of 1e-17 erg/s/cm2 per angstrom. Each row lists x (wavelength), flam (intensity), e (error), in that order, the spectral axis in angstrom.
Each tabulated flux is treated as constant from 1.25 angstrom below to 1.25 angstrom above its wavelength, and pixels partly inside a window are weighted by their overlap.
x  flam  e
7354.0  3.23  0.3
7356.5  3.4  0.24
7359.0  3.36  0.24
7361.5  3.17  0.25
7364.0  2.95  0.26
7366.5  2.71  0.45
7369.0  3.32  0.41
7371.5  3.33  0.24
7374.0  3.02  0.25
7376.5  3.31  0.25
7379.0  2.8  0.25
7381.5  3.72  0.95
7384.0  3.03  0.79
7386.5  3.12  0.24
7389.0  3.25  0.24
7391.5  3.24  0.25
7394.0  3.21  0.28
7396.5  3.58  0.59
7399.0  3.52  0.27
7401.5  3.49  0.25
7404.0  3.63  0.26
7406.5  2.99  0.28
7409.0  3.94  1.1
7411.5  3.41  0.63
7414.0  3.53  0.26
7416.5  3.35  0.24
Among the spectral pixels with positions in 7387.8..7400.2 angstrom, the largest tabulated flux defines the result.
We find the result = 3.58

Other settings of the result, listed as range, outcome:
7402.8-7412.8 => 3.94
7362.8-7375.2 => 3.33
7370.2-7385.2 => 3.72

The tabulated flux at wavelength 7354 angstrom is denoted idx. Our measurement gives 3.23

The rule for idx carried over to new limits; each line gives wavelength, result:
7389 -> 3.25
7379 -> 2.8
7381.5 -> 3.72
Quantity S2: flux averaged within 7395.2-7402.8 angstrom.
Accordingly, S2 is 3.53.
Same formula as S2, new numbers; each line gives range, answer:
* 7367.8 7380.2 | 3.16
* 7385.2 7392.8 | 3.2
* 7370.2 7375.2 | 3.18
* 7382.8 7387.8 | 3.08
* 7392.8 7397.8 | 3.4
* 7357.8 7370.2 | 3.1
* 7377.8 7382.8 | 3.26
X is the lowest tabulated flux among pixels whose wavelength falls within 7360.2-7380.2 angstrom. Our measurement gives 2.71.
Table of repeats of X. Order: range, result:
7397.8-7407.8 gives 2.99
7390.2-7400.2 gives 3.21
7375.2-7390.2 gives 2.8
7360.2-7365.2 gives 2.95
